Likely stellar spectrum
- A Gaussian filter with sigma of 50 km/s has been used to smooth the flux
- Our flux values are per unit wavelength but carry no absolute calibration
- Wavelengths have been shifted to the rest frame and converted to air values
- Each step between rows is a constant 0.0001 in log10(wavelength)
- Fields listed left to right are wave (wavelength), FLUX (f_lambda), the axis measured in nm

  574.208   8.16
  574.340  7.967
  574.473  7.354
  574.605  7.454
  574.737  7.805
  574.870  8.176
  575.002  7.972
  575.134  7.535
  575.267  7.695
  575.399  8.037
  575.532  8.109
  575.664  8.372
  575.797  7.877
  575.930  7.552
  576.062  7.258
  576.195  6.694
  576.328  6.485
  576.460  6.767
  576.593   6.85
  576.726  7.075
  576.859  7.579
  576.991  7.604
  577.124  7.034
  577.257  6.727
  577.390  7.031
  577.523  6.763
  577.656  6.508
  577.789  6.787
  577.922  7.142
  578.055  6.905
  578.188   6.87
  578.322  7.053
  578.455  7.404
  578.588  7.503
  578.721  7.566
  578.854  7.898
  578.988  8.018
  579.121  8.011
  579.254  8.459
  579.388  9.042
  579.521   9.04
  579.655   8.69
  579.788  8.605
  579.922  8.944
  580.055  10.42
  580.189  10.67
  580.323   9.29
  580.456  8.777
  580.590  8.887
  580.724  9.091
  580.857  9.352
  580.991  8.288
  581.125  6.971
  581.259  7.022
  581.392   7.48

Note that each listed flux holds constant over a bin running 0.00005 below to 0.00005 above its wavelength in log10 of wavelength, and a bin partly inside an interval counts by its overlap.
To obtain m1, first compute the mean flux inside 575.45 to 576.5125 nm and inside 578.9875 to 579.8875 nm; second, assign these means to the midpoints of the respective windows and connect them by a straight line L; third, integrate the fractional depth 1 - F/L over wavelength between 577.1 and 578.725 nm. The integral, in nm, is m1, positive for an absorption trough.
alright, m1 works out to 0.216 nm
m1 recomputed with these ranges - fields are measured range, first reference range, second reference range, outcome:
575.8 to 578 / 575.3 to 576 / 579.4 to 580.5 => 0.352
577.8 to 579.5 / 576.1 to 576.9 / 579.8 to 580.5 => 0.164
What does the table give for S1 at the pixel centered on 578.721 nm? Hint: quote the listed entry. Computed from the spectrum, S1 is 7.566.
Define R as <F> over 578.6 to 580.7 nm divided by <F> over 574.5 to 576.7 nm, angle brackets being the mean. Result 1.17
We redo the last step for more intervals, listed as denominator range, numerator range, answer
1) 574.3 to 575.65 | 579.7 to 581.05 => 1.18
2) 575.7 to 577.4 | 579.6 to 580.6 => 1.30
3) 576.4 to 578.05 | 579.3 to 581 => 1.31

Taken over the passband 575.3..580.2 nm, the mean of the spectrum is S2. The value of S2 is 7.68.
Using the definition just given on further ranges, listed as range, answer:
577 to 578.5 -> 6.95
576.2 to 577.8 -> 6.93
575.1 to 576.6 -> 7.45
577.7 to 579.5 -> 7.61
